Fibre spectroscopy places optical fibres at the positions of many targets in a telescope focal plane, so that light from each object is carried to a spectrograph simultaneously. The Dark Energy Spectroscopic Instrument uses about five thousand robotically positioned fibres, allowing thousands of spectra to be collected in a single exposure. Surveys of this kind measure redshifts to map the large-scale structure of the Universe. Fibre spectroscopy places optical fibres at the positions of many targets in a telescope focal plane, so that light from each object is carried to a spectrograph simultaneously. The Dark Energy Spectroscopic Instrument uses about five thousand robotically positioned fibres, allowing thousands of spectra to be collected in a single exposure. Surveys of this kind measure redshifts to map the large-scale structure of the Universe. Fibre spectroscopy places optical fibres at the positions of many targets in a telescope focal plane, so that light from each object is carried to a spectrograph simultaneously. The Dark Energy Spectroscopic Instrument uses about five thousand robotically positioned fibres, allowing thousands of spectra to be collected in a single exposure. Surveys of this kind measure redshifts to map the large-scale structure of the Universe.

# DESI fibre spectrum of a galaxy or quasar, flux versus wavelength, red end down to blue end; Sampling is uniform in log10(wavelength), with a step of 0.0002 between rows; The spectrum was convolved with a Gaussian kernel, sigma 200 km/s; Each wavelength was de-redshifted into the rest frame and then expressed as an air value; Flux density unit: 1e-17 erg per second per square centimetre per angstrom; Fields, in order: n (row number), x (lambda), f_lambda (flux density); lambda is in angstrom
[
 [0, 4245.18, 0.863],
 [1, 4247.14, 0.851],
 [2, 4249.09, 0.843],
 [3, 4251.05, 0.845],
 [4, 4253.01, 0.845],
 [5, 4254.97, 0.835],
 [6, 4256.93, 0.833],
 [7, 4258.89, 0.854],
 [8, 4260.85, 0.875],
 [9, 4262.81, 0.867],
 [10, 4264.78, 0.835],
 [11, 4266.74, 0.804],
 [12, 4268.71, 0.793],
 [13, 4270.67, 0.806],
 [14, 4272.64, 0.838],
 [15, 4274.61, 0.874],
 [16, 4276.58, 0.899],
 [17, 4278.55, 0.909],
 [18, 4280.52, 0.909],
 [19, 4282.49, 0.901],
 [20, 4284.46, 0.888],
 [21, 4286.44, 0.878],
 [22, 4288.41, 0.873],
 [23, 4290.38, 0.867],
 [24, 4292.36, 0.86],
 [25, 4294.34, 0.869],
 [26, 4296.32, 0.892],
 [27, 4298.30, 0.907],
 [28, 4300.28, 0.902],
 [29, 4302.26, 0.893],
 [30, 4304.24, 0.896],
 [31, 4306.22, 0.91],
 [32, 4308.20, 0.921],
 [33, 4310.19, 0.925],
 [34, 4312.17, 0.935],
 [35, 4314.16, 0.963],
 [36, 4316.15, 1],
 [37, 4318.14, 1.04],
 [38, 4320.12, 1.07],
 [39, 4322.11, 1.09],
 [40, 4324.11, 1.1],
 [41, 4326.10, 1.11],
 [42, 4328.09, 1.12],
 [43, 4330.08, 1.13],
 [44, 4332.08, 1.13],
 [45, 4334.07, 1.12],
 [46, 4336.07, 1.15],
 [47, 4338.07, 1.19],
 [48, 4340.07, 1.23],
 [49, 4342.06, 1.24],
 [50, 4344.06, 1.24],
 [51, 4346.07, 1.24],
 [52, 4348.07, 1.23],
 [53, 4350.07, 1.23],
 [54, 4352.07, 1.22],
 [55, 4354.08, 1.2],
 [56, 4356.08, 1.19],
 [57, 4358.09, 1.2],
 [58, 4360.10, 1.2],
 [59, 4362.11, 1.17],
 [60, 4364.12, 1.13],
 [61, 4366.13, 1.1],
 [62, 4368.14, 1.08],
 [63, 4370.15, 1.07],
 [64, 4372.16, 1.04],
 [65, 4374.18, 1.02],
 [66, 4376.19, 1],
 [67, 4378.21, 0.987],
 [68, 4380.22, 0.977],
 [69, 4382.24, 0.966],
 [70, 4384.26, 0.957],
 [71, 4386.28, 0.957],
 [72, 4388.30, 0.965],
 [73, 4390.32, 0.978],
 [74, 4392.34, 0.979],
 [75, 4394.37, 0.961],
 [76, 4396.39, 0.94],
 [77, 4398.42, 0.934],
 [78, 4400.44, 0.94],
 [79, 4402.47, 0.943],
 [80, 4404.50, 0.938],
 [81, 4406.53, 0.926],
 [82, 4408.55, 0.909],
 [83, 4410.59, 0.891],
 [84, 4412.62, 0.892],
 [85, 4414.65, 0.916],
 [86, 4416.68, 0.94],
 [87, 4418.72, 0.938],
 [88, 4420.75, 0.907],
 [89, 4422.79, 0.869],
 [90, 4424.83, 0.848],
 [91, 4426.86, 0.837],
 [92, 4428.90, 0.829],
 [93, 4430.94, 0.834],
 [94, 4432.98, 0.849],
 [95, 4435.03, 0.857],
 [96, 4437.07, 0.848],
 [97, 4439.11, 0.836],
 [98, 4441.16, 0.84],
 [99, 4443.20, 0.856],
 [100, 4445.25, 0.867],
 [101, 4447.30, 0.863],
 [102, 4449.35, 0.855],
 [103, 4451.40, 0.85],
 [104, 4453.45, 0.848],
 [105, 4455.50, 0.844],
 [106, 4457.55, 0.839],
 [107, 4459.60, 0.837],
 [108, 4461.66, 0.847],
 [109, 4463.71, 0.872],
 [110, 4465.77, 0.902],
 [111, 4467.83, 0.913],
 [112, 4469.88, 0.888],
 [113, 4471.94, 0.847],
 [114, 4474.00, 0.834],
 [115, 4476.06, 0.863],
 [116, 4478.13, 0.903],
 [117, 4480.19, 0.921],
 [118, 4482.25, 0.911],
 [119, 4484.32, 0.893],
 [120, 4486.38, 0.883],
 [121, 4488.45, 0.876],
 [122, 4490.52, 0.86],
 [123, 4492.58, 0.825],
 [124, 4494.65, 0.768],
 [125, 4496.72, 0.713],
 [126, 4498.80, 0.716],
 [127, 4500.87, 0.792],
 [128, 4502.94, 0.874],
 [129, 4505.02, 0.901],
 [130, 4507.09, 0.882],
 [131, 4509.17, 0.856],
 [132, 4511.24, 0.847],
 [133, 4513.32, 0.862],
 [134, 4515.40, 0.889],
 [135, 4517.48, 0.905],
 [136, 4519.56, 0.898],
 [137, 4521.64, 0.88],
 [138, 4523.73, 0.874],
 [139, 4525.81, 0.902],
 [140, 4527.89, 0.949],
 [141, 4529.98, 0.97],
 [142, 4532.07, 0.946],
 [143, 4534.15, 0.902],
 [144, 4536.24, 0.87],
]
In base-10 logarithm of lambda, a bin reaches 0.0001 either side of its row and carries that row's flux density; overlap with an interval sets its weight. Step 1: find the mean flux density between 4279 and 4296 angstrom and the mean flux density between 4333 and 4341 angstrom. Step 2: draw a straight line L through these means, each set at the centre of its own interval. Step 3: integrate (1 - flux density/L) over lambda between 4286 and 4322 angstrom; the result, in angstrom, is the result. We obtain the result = 1.88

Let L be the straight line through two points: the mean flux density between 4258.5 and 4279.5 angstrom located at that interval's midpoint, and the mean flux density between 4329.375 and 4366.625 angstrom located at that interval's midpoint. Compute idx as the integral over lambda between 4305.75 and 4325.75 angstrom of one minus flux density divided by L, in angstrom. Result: 0.9 angstrom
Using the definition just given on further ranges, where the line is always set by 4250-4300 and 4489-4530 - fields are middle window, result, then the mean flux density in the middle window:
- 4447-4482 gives -0.4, 0.867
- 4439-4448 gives 0.0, 0.853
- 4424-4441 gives 0.3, 0.842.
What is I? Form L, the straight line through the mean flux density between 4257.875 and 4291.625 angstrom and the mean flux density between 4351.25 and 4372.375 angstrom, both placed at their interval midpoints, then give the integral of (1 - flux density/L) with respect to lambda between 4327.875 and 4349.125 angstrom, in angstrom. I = -2.3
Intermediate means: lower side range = 0.863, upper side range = 1.15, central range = 1.19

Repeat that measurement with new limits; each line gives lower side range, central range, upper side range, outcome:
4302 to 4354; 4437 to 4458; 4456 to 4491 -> 1.5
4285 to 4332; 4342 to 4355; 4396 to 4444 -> -4.0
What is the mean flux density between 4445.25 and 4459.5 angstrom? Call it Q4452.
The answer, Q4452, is 0.85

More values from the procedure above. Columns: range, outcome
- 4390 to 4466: 0.885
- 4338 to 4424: 1.04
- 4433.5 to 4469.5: 0.858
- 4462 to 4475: 0.875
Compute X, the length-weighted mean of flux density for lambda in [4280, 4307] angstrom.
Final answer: 0.889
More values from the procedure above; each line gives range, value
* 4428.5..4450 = 0.849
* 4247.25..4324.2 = 0.896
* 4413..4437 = 0.874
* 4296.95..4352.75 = 1.07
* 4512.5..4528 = 0.892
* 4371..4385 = 0.994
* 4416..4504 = 0.855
